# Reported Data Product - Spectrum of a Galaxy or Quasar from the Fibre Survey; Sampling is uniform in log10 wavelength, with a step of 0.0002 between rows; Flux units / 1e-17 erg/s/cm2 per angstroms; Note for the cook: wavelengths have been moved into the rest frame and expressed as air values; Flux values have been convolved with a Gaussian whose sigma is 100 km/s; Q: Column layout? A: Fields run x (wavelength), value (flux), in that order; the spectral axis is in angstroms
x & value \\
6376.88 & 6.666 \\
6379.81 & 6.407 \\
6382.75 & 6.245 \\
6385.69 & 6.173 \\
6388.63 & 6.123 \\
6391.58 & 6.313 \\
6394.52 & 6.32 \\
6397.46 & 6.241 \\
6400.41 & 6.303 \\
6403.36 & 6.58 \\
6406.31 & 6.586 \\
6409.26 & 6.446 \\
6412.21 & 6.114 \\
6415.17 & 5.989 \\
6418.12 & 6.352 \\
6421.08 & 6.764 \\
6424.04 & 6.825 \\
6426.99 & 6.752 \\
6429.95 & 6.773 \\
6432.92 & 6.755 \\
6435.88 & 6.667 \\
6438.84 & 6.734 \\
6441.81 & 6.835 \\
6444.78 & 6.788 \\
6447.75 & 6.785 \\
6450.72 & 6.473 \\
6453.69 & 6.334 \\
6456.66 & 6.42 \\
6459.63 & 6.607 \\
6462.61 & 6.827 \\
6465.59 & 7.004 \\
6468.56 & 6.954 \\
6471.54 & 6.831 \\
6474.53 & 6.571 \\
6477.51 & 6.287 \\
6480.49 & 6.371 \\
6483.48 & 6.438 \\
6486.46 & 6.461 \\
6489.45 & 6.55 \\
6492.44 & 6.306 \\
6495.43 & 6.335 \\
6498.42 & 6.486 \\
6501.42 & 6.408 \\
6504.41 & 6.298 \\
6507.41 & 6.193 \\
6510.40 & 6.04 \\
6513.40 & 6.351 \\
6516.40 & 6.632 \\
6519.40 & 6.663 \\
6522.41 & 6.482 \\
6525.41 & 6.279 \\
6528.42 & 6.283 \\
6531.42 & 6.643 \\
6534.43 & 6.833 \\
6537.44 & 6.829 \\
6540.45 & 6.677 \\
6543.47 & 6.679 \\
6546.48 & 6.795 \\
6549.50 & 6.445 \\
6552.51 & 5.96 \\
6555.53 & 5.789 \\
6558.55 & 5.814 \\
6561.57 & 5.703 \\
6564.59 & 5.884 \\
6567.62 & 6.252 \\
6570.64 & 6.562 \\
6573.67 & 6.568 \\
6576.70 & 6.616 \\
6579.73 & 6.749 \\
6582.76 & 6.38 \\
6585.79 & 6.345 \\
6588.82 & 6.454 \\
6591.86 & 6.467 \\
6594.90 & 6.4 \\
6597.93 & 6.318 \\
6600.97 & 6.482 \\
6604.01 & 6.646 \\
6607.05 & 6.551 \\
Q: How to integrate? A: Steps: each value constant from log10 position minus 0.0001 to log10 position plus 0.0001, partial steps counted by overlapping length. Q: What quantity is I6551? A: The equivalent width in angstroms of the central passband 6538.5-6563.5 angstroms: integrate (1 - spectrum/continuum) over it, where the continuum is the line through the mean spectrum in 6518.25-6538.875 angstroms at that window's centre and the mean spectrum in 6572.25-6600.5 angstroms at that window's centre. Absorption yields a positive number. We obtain 1.1 angstroms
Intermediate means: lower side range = 6.57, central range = 6.24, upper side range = 6.48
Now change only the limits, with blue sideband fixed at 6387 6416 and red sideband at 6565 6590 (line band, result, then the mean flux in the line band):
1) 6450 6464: -0.39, 6.54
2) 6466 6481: -0.65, 6.65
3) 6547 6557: 0.47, 6.14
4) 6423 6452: -1.83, 6.74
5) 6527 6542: -0.54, 6.66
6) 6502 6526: 0.13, 6.37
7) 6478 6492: -0.11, 6.43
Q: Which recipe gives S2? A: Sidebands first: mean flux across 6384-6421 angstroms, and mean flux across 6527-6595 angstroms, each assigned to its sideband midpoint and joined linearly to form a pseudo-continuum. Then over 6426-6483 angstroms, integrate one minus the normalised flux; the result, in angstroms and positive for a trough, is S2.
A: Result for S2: -2.9 angstroms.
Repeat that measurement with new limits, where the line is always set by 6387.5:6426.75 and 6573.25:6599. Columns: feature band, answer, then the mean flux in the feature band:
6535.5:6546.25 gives -0.47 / 6.74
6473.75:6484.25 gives 0.04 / 6.41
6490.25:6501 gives 0.08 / 6.39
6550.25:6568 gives 1.55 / 5.9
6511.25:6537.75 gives -0.33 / 6.53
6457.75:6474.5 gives -1.01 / 6.81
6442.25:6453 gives -0.43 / 6.67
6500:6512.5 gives 0.39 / 6.24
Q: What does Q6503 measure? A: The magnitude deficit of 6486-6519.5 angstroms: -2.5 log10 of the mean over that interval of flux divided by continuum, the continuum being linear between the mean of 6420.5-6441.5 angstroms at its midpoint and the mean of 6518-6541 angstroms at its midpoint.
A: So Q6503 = 0.04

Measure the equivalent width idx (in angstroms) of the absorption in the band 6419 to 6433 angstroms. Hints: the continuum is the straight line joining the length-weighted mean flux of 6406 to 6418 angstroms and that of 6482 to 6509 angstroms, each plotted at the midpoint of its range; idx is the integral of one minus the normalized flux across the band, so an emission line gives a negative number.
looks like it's -1.1 angstroms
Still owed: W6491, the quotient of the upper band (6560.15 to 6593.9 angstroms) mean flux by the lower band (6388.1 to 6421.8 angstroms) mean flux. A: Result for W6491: 1.0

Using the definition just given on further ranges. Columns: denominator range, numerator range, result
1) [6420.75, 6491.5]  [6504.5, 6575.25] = 0.96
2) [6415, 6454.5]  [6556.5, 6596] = 0.95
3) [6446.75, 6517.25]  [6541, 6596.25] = 0.97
